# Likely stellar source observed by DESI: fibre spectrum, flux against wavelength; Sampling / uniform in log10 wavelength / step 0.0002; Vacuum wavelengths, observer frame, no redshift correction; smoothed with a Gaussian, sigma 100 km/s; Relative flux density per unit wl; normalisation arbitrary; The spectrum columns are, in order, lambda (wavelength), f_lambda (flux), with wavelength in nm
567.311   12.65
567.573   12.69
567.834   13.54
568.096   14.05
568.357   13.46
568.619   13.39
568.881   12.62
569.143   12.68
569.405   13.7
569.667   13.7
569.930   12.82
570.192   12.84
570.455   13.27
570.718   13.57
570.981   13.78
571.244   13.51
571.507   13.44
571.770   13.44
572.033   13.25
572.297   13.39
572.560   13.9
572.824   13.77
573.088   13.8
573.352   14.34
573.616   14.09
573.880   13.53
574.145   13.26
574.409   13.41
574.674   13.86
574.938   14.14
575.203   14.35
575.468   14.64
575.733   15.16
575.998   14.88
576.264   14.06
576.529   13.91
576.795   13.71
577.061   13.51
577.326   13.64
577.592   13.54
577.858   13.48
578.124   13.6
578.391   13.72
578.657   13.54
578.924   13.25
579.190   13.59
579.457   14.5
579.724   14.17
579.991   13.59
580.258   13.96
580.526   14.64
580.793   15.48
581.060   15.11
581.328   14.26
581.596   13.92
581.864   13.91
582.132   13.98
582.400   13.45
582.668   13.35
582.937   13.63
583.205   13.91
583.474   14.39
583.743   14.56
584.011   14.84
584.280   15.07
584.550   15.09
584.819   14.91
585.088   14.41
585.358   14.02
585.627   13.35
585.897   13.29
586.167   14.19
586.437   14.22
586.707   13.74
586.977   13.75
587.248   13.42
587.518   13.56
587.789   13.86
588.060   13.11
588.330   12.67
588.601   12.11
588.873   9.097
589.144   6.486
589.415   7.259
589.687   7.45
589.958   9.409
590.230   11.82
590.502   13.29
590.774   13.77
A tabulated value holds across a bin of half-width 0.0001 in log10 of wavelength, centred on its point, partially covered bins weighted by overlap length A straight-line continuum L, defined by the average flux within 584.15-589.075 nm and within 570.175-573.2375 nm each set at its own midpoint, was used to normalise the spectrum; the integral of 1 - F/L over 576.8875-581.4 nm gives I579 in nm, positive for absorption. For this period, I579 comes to -0.16 nm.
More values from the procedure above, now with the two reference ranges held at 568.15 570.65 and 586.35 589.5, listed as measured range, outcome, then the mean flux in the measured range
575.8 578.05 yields -0.21 nm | 13.9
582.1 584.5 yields -0.37 nm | 14.2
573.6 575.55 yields -0.15 nm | 13.9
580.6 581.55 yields -0.18 nm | 14.8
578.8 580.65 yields -0.21 nm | 14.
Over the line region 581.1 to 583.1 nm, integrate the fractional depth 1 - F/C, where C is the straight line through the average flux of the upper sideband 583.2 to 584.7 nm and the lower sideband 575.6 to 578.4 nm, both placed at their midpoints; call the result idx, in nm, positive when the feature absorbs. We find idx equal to 0.090 nm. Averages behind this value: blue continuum 13.9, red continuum 14.7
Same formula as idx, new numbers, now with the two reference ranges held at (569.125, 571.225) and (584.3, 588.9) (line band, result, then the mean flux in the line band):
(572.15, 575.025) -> -0.08 nm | 13.8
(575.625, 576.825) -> -0.08 nm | 14.4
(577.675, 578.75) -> -0.01 nm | 13.6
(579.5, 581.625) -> -0.14 nm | 14.4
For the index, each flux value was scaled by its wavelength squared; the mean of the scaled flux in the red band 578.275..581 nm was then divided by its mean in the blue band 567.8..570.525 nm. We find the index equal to 1.1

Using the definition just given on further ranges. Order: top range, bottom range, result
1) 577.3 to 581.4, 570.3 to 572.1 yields 1.07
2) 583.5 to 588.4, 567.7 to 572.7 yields 1.11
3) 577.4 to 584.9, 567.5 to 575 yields 1.08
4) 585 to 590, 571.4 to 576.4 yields 0.91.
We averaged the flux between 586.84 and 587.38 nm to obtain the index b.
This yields 13.6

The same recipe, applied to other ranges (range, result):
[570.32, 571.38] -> 13.5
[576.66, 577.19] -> 13.6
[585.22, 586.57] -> 13.8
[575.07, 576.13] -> 14.8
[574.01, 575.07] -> 13.7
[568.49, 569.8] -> 13.2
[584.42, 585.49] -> 14.6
